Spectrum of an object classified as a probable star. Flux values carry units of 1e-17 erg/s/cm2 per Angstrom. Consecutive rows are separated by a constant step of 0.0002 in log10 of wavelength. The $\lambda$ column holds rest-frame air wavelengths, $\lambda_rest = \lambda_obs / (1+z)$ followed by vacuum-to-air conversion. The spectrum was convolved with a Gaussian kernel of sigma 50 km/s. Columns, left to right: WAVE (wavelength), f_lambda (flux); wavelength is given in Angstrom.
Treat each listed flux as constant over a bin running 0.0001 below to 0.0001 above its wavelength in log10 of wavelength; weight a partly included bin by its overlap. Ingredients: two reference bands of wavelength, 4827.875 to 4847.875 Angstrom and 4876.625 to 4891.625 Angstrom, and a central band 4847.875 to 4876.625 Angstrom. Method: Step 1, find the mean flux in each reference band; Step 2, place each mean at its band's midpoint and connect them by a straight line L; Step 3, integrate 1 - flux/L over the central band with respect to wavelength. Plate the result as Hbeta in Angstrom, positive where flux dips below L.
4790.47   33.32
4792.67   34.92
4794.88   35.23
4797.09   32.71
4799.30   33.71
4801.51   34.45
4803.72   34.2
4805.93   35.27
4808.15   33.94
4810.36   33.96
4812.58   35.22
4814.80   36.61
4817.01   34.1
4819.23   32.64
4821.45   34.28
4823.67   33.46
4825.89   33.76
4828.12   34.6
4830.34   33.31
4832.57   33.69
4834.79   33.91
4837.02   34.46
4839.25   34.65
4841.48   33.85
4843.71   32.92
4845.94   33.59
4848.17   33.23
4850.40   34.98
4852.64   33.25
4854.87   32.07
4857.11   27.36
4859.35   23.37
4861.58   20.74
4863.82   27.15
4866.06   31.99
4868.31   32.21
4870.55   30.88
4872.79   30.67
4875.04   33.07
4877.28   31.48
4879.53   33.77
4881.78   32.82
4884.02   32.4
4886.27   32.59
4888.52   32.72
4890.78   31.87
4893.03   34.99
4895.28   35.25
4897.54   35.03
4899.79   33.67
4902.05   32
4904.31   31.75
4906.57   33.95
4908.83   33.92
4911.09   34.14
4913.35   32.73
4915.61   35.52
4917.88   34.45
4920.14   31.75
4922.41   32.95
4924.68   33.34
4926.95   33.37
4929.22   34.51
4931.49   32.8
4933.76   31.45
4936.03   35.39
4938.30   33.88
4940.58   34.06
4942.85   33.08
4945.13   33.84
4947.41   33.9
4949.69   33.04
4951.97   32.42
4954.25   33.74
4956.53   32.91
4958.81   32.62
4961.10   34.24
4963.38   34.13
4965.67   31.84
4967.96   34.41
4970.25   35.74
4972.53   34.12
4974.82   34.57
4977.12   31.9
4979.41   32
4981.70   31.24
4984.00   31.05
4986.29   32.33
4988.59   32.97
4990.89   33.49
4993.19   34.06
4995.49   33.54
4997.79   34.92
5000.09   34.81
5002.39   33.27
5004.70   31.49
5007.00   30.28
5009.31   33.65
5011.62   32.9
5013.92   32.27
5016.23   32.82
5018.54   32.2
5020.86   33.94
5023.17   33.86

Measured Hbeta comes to 2.7 Angstrom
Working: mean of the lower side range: 33.8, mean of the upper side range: 32.6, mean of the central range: 30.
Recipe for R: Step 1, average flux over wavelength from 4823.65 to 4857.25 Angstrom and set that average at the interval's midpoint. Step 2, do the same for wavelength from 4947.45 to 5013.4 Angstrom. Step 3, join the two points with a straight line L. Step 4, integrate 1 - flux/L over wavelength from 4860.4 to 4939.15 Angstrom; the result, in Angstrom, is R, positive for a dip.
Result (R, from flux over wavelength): 1.7 Angstrom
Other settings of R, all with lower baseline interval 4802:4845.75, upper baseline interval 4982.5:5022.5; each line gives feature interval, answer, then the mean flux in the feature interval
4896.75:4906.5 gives 0.1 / 33.1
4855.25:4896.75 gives 3.5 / 30.9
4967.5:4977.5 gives -0.4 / 34.3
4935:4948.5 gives -0.3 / 34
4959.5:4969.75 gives -0.2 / 33.7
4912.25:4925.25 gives 0.0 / 33.5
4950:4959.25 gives 0.1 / 33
